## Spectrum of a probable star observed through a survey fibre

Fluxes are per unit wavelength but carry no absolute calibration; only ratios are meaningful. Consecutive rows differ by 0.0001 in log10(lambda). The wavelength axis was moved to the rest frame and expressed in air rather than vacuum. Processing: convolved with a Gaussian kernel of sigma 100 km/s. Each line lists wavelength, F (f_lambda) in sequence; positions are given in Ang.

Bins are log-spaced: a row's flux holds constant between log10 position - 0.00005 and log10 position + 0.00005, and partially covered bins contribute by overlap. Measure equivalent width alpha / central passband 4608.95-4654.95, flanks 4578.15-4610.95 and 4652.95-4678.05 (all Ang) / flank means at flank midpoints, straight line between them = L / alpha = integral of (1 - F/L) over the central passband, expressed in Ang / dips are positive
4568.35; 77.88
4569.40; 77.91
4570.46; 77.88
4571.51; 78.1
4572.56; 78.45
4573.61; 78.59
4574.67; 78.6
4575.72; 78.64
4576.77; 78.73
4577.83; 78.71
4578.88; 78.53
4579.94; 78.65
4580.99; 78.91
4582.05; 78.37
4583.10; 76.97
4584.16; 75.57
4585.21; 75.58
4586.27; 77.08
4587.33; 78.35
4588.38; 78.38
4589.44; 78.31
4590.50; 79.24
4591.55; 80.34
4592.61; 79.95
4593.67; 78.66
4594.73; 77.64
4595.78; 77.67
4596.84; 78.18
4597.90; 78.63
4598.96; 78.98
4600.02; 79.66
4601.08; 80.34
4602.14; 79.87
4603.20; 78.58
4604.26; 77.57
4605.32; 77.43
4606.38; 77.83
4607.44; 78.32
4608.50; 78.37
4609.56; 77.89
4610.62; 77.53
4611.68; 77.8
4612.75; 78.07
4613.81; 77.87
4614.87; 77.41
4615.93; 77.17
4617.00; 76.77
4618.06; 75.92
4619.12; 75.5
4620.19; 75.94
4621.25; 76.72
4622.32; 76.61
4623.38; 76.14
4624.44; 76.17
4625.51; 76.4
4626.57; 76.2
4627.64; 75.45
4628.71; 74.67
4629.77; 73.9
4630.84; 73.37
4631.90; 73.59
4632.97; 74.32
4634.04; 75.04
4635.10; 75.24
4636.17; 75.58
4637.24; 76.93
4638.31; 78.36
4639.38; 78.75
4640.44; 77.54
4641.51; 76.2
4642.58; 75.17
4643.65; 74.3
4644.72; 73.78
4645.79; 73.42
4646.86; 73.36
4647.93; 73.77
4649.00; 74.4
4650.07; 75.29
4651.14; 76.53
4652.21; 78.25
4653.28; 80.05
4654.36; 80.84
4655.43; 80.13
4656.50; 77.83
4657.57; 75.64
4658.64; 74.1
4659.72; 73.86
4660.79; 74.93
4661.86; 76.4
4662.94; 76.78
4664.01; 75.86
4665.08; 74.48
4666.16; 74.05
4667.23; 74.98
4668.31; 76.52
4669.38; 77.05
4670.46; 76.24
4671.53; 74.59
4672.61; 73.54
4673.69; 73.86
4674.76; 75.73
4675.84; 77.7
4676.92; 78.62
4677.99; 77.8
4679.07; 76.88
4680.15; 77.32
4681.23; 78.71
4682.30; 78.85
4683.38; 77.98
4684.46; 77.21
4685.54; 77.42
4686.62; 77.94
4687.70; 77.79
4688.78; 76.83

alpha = 0.6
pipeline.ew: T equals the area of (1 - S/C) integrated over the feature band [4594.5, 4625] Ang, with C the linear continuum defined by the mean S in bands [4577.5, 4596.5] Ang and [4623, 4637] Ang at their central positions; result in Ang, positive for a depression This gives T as -0.4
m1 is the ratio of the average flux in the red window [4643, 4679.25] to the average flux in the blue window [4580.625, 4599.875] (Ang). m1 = 1.0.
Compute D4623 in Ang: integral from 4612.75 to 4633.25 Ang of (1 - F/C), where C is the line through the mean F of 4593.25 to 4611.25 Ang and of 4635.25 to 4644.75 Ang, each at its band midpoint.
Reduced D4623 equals 0.38 Ang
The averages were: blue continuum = 78.4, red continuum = 76.3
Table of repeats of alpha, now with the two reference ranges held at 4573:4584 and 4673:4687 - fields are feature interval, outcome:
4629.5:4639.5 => 0.3 Ang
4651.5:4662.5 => 0.1 Ang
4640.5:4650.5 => 0.4 Ang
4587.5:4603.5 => -0.2 Ang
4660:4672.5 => 0.3 Ang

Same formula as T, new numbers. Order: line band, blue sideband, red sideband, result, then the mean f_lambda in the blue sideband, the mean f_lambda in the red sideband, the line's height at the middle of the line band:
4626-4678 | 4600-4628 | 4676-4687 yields 1.2 Ang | 77.4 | 77.9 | 77.6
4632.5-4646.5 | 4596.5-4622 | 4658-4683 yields 0.2 Ang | 77.8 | 76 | 76.9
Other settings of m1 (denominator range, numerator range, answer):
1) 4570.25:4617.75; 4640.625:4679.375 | 0.97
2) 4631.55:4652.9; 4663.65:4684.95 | 1.01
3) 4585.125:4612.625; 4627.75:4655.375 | 0.97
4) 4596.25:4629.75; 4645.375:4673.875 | 0.98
